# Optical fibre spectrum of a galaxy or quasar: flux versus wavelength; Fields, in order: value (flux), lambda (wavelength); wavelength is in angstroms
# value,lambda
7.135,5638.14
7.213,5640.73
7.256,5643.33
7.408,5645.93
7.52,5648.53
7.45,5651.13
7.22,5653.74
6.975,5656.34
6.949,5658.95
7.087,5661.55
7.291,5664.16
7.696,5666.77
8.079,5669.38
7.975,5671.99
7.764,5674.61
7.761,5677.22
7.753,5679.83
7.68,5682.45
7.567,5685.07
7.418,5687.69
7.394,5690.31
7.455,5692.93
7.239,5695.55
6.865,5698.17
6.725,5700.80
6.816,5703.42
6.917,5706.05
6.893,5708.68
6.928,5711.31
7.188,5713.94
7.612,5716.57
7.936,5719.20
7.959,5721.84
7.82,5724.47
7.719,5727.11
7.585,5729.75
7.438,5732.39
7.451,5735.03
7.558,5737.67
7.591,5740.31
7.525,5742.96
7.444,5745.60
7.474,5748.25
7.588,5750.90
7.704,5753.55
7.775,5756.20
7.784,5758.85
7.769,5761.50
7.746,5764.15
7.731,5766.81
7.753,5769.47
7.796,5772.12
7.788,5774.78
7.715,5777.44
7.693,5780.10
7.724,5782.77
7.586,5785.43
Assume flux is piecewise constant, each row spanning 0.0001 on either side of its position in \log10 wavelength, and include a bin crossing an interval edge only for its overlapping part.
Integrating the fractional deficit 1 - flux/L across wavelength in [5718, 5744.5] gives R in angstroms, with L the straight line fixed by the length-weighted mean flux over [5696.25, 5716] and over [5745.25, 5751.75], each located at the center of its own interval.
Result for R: -1.4 angstroms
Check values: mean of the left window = 6.94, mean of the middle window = 7.65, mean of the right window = 7.5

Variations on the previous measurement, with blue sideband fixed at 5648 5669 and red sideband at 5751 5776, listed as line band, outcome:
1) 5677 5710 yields 0.88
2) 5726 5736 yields 0.09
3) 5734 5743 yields 0.13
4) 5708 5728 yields 0.09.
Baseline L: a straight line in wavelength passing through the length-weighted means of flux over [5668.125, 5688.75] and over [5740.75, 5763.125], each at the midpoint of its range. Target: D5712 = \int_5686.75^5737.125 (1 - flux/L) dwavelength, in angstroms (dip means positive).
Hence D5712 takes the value 2.3 angstroms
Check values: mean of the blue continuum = 7.75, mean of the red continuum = 7.63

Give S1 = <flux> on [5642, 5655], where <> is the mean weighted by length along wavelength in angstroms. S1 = 7.37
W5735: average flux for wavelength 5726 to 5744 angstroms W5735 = 7.55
